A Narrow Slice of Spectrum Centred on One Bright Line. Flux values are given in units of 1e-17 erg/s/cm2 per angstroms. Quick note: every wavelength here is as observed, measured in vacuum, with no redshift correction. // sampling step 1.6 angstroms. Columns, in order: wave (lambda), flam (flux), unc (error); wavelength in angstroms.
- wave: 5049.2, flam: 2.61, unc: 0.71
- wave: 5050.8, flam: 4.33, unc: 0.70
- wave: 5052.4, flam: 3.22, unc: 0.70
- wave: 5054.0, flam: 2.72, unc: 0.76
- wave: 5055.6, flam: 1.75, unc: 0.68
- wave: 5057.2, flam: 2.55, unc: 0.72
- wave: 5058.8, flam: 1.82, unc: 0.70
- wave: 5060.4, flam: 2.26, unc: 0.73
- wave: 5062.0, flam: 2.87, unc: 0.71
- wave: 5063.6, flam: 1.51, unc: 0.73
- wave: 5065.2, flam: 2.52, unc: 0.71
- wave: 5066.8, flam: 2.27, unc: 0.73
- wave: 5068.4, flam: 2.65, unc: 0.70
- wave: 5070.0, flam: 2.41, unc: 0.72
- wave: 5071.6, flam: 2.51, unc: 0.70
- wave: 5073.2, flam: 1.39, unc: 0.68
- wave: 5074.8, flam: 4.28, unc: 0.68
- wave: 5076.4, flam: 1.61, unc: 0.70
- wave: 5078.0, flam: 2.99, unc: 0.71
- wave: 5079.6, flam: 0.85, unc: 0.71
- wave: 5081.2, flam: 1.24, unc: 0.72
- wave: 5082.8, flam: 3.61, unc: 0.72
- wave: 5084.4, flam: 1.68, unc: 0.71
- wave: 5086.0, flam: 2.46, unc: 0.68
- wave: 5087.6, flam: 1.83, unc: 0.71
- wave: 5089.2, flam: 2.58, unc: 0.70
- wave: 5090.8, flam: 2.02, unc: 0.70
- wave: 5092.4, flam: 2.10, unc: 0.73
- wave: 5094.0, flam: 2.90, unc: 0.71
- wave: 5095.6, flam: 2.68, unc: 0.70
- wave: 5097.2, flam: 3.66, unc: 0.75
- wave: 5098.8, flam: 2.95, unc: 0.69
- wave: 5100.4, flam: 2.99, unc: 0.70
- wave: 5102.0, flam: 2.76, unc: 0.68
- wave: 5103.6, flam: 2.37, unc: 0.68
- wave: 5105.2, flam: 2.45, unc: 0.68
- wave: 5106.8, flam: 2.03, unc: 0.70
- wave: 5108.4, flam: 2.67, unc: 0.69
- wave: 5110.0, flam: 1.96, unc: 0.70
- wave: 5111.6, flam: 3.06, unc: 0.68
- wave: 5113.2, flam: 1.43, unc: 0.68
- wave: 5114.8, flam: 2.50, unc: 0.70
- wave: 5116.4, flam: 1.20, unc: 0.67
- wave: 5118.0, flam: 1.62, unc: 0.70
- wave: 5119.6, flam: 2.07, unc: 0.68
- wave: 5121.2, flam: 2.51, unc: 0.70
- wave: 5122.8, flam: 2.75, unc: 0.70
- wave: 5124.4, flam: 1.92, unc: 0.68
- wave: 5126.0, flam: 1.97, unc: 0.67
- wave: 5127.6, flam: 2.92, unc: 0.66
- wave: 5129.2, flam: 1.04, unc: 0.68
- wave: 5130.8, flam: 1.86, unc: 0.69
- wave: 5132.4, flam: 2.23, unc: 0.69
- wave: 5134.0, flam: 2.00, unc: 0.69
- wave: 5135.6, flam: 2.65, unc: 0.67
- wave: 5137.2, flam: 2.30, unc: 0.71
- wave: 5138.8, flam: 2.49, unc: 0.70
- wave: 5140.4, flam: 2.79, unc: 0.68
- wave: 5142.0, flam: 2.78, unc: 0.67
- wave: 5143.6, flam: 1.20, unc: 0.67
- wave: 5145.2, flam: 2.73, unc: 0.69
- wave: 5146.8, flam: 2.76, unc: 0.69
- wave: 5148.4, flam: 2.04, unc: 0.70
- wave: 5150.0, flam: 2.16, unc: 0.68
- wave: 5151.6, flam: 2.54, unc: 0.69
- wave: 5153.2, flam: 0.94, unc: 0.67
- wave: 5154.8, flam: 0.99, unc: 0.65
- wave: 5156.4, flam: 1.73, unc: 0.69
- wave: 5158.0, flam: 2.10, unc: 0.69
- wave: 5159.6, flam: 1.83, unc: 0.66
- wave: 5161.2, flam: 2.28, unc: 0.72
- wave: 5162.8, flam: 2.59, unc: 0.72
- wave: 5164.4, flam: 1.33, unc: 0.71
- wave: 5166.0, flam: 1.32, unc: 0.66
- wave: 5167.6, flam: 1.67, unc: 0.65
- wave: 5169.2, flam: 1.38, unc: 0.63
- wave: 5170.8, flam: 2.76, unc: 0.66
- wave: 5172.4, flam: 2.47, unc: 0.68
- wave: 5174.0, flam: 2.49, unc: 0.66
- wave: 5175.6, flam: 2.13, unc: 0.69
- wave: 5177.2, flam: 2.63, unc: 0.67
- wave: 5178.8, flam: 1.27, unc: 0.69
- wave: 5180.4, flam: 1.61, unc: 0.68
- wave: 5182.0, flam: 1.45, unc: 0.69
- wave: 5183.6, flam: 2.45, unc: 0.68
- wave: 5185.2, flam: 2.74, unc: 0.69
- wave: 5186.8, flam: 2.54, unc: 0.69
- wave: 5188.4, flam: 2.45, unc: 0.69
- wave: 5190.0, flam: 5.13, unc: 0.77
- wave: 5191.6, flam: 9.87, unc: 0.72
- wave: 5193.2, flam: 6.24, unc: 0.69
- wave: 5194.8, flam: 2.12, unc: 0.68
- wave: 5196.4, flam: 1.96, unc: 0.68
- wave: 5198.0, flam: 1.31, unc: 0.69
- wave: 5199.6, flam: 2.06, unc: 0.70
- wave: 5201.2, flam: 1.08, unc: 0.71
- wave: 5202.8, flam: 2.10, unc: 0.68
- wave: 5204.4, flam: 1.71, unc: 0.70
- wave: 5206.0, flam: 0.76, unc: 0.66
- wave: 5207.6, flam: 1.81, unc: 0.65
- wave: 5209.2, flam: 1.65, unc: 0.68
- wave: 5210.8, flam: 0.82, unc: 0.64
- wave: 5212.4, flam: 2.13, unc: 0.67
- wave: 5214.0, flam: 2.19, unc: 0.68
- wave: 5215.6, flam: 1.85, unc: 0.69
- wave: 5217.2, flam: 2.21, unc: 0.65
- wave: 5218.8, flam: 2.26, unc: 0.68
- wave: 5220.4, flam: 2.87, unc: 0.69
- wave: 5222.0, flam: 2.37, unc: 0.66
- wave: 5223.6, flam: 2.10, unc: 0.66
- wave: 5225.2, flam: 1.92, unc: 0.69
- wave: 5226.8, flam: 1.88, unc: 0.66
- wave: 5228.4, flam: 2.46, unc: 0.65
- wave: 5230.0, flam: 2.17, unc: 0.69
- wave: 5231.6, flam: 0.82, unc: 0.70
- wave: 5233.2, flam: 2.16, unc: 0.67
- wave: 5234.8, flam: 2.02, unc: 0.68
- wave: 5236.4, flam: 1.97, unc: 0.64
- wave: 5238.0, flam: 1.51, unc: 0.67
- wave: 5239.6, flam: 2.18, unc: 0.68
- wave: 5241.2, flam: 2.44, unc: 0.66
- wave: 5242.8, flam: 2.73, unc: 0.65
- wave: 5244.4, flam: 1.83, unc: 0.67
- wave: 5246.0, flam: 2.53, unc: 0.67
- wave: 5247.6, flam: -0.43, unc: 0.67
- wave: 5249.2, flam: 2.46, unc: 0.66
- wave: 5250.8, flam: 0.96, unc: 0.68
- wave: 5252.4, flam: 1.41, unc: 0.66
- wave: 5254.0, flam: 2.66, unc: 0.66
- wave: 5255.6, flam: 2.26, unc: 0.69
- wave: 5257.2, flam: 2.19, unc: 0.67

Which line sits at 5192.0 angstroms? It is H-gamma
